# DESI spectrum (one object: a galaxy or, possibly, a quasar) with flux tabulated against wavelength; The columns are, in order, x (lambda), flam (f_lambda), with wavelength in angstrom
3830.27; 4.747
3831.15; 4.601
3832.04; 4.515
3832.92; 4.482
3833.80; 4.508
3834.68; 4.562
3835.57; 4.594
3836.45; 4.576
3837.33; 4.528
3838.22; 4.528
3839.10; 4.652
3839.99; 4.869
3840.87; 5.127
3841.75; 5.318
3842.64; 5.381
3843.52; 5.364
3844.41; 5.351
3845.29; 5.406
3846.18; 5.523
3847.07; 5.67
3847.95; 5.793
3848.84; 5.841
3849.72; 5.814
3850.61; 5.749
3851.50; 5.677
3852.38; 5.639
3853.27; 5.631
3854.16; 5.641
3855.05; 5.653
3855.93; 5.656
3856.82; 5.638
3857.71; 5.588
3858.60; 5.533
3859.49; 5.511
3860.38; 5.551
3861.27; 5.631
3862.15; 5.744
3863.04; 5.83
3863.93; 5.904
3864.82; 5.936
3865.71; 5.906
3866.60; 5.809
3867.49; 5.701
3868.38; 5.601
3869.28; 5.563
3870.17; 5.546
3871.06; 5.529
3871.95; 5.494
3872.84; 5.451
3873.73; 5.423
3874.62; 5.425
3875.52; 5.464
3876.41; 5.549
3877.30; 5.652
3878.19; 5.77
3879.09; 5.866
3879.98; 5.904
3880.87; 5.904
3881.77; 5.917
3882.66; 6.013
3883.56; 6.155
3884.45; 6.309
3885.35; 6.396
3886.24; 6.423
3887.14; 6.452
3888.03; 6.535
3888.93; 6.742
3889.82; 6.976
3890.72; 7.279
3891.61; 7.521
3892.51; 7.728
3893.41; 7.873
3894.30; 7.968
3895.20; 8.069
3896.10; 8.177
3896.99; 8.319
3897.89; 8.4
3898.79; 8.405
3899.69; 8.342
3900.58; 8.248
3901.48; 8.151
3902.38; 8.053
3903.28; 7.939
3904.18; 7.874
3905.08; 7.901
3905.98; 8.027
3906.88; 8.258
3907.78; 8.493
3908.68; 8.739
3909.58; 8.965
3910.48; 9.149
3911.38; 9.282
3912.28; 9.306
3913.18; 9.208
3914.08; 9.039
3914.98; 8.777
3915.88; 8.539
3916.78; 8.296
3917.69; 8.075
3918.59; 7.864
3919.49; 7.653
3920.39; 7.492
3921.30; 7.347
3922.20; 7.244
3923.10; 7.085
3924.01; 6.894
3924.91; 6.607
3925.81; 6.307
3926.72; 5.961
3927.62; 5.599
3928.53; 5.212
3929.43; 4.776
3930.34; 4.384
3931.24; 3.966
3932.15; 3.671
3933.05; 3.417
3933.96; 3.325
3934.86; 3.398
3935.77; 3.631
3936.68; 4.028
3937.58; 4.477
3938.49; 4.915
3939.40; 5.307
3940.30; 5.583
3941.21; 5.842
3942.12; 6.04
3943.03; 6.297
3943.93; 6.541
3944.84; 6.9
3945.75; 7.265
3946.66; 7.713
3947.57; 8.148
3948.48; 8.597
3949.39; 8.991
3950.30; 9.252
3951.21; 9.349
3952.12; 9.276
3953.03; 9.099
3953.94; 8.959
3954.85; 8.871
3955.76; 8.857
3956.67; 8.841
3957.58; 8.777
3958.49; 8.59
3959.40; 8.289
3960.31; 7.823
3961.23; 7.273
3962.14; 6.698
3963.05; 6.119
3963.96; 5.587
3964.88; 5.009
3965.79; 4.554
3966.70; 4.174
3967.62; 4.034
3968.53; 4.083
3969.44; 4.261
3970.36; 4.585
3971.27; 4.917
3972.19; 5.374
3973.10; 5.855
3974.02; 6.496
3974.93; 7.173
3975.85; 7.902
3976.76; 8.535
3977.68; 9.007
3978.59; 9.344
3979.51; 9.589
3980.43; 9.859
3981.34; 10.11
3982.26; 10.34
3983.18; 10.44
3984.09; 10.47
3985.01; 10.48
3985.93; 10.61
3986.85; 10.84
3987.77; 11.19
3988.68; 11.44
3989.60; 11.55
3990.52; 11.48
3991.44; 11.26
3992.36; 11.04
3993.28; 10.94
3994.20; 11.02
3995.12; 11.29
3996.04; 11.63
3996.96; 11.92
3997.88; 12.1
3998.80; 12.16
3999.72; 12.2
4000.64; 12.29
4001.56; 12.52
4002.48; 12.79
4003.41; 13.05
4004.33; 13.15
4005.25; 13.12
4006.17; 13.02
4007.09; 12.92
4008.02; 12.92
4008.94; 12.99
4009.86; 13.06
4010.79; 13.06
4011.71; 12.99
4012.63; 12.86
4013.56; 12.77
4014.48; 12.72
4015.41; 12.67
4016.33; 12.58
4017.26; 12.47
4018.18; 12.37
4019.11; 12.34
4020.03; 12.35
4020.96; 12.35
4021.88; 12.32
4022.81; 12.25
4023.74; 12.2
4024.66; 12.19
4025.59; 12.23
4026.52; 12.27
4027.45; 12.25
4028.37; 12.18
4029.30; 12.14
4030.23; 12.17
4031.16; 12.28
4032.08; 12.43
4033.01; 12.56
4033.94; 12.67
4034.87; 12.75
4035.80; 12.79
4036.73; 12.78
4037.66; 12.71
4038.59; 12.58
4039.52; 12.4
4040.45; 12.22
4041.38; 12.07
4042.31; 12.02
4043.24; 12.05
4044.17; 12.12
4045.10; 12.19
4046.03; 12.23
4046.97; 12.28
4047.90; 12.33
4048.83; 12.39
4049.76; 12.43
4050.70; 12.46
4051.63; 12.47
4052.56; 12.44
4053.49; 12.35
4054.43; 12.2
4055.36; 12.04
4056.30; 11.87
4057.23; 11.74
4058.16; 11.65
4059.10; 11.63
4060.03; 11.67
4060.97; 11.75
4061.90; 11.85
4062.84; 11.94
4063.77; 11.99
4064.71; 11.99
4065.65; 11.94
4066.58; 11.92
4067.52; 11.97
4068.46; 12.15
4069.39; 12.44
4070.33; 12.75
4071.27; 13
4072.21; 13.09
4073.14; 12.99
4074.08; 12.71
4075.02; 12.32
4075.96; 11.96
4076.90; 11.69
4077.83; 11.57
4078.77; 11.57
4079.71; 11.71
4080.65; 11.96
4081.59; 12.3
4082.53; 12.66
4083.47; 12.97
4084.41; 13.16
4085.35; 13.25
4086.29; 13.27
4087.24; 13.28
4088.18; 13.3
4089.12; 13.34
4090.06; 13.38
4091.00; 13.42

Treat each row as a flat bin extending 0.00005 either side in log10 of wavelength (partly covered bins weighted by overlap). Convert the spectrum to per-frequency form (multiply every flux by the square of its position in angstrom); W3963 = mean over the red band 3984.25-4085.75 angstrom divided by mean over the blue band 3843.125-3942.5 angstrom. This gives 2.0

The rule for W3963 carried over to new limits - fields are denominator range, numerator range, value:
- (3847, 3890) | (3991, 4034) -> 2.29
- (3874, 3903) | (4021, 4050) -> 1.92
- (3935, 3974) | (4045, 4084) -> 1.95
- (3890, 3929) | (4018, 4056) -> 1.67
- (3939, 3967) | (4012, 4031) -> 1.73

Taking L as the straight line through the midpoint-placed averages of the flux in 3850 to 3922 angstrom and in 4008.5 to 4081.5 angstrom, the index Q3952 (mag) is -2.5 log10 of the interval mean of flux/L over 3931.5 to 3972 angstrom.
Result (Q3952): 0.39 mag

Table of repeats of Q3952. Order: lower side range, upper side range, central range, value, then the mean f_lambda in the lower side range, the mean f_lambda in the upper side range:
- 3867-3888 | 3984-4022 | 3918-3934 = 0.356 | 5.82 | 12.1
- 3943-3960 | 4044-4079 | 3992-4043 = -0.167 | 8.4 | 12.2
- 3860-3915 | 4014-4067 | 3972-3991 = 0.083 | 6.99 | 12.3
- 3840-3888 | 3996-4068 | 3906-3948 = 0.214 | 5.71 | 12.4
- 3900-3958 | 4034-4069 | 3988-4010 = -0.206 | 7.19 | 12.2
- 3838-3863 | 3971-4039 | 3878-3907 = -0.019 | 5.5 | 11.5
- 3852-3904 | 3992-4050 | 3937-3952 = 0.303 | 6.41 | 12.4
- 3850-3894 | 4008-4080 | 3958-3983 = 0.360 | 5.97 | 12.3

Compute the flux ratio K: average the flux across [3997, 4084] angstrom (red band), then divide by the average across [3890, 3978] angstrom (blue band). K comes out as 1.75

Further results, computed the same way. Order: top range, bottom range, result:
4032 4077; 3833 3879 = 2.25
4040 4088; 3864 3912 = 1.76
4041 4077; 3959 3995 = 1.48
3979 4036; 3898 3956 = 1.67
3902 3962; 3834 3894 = 1.25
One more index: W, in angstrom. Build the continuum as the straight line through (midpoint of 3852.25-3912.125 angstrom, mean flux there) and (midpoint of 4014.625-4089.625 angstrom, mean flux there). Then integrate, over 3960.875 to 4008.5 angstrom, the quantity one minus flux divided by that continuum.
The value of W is 3.6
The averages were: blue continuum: 6.7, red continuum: 12.3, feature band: 9.45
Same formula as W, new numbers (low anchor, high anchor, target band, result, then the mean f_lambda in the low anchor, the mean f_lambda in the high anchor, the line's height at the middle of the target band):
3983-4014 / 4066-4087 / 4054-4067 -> 0.50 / 12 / 12.4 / 12.3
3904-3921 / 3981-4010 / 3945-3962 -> 2.69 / 8.47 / 11.8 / 10.1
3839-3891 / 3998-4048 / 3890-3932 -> 0.02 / 5.76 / 12.5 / 7.72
